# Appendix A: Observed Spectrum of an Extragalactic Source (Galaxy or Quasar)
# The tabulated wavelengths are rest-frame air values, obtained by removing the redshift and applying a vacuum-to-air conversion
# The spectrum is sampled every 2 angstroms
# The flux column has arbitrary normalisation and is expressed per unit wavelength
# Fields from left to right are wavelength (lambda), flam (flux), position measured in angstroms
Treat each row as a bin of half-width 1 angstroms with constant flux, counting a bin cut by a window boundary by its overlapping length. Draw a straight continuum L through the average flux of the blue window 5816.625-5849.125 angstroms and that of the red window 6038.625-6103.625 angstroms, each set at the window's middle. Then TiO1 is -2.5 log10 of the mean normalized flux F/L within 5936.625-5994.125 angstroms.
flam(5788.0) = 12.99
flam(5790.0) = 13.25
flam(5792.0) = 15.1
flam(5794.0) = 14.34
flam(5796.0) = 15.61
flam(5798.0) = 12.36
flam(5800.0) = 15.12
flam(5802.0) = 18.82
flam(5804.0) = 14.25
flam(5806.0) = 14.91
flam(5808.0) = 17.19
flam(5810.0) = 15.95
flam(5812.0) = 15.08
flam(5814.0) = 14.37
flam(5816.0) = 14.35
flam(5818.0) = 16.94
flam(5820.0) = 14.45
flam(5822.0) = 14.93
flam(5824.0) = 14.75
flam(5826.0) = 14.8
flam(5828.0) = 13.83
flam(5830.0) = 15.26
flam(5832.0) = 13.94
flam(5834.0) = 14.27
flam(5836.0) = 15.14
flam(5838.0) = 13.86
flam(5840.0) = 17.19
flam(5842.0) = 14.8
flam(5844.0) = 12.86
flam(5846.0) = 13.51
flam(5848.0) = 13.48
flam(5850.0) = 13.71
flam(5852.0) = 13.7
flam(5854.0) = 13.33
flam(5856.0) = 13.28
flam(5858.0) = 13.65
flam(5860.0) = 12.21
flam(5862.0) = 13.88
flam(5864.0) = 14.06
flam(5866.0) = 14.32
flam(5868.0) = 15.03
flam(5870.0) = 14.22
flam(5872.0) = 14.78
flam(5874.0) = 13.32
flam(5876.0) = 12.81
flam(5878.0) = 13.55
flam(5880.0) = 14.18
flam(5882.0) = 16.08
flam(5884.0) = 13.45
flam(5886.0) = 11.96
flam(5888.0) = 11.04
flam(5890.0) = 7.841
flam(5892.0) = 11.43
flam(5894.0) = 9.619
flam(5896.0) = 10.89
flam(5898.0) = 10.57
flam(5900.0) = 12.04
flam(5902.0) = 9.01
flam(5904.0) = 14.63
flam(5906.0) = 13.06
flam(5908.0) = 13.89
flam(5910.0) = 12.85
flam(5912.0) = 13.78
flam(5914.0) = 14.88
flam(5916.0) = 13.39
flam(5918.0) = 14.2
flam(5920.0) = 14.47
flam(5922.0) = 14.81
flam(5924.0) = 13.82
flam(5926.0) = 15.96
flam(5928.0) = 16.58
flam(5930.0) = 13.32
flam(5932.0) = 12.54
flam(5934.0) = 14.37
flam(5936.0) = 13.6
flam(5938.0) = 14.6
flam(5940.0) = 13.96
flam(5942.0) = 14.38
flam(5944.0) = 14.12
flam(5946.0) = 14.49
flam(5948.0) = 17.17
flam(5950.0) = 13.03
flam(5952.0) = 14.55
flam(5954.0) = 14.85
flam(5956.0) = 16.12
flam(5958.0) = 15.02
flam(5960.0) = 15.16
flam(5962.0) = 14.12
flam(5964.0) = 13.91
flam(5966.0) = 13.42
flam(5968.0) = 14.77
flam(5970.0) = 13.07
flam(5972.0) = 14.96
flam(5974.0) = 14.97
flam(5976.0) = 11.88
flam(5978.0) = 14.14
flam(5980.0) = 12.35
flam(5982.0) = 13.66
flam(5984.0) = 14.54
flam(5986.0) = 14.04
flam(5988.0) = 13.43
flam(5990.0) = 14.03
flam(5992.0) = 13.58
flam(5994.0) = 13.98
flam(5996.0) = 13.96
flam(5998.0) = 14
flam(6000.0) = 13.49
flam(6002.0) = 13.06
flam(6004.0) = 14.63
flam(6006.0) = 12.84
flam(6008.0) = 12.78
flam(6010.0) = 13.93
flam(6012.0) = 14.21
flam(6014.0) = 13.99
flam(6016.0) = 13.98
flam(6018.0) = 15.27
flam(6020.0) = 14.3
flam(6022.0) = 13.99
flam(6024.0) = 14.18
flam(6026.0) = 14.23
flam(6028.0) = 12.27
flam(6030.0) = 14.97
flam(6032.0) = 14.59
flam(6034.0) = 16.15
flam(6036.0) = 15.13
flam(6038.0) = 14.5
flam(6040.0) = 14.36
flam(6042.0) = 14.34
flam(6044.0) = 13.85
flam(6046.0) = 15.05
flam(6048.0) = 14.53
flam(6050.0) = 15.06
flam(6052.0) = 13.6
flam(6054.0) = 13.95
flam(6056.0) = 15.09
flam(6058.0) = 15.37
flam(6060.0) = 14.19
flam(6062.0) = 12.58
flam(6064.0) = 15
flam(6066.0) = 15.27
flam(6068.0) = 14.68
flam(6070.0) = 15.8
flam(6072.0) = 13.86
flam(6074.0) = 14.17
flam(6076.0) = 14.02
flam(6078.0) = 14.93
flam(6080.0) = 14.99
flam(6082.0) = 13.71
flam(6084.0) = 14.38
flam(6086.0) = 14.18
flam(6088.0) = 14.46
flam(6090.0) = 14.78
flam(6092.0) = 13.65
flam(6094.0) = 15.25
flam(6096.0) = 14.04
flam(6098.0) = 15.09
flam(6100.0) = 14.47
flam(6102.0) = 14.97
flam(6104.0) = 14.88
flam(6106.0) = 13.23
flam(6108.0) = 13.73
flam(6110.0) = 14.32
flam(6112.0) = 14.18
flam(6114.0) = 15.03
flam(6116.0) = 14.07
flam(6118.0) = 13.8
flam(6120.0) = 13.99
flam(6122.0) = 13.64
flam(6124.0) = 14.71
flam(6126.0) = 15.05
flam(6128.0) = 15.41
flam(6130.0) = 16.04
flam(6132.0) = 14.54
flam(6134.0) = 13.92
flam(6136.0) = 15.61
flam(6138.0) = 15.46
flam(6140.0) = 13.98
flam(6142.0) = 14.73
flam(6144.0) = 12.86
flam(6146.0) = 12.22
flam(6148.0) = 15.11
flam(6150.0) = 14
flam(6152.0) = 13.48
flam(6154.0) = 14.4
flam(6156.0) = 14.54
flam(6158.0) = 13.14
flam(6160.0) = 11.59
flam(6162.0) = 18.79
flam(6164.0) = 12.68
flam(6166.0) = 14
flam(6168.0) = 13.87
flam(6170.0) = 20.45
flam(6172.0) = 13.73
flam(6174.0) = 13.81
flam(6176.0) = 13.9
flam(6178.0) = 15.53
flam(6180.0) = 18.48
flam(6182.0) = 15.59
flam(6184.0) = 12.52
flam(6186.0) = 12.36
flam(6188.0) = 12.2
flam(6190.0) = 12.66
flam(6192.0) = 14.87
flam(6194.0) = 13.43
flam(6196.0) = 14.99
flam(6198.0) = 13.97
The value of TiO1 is 0.03 mag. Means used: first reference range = 14.6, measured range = 14.2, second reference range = 14.5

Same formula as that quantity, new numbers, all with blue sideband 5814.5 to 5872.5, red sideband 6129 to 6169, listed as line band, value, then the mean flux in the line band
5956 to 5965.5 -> -0.03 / 14.7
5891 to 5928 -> 0.10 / 13.1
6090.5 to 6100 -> -0.02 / 14.5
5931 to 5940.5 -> 0.04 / 13.8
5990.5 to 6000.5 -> 0.03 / 13.8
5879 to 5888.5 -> 0.06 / 13.5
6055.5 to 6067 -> -0.02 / 14.6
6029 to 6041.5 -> -0.05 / 14.9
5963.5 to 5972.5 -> 0.02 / 14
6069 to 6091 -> -0.02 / 14.5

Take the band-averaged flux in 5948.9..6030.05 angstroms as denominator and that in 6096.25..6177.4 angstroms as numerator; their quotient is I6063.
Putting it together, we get 1.03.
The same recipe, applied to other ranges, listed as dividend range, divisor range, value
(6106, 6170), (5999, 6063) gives 1.01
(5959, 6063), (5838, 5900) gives 1.07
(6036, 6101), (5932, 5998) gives 1.02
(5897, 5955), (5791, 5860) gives 0.95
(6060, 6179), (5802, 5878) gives 1.00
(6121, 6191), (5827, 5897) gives 1.07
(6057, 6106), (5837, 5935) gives 1.08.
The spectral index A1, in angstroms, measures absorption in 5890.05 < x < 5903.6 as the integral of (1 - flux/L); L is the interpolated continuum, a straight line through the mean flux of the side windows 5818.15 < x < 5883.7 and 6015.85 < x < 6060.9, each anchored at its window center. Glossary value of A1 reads 3.5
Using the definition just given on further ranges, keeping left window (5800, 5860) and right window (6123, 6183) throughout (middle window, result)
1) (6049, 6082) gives 0.4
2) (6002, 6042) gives 1.4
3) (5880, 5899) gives 4.0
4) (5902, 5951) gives 1.8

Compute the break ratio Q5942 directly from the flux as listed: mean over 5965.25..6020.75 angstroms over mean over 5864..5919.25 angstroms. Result 1.07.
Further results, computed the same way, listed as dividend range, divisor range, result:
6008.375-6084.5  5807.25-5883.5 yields 1.00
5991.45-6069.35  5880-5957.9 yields 1.06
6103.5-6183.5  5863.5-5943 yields 1.09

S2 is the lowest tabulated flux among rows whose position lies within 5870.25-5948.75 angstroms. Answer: 7.841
